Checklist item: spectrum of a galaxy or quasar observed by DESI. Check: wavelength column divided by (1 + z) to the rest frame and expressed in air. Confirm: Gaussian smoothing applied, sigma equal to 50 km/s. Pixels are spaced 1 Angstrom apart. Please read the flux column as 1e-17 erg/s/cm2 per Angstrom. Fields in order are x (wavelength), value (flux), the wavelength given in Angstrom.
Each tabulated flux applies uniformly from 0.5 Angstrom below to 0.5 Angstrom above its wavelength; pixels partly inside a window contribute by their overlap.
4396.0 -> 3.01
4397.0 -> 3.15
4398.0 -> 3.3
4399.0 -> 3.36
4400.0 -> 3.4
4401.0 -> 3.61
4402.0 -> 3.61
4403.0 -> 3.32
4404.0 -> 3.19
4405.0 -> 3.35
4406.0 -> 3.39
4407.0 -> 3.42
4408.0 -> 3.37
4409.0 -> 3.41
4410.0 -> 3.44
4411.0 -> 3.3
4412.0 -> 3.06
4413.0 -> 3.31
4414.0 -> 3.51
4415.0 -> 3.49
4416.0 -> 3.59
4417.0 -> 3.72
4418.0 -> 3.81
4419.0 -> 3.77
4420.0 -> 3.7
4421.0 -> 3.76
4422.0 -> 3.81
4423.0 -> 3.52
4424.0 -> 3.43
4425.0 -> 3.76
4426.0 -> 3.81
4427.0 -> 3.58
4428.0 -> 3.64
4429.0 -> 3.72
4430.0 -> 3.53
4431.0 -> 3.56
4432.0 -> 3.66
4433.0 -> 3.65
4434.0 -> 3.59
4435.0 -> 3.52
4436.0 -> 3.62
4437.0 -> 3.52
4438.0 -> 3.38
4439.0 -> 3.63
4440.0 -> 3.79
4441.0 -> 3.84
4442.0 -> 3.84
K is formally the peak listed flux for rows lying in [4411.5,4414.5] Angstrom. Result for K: 3.51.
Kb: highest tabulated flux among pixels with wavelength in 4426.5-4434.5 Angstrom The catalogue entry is 3.72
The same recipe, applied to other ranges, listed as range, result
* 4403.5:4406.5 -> 3.39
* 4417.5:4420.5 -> 3.81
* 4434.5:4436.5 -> 3.62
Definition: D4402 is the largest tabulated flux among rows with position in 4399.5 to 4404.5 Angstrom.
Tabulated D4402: 3.61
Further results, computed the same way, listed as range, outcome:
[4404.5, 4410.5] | 3.44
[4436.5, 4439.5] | 3.63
